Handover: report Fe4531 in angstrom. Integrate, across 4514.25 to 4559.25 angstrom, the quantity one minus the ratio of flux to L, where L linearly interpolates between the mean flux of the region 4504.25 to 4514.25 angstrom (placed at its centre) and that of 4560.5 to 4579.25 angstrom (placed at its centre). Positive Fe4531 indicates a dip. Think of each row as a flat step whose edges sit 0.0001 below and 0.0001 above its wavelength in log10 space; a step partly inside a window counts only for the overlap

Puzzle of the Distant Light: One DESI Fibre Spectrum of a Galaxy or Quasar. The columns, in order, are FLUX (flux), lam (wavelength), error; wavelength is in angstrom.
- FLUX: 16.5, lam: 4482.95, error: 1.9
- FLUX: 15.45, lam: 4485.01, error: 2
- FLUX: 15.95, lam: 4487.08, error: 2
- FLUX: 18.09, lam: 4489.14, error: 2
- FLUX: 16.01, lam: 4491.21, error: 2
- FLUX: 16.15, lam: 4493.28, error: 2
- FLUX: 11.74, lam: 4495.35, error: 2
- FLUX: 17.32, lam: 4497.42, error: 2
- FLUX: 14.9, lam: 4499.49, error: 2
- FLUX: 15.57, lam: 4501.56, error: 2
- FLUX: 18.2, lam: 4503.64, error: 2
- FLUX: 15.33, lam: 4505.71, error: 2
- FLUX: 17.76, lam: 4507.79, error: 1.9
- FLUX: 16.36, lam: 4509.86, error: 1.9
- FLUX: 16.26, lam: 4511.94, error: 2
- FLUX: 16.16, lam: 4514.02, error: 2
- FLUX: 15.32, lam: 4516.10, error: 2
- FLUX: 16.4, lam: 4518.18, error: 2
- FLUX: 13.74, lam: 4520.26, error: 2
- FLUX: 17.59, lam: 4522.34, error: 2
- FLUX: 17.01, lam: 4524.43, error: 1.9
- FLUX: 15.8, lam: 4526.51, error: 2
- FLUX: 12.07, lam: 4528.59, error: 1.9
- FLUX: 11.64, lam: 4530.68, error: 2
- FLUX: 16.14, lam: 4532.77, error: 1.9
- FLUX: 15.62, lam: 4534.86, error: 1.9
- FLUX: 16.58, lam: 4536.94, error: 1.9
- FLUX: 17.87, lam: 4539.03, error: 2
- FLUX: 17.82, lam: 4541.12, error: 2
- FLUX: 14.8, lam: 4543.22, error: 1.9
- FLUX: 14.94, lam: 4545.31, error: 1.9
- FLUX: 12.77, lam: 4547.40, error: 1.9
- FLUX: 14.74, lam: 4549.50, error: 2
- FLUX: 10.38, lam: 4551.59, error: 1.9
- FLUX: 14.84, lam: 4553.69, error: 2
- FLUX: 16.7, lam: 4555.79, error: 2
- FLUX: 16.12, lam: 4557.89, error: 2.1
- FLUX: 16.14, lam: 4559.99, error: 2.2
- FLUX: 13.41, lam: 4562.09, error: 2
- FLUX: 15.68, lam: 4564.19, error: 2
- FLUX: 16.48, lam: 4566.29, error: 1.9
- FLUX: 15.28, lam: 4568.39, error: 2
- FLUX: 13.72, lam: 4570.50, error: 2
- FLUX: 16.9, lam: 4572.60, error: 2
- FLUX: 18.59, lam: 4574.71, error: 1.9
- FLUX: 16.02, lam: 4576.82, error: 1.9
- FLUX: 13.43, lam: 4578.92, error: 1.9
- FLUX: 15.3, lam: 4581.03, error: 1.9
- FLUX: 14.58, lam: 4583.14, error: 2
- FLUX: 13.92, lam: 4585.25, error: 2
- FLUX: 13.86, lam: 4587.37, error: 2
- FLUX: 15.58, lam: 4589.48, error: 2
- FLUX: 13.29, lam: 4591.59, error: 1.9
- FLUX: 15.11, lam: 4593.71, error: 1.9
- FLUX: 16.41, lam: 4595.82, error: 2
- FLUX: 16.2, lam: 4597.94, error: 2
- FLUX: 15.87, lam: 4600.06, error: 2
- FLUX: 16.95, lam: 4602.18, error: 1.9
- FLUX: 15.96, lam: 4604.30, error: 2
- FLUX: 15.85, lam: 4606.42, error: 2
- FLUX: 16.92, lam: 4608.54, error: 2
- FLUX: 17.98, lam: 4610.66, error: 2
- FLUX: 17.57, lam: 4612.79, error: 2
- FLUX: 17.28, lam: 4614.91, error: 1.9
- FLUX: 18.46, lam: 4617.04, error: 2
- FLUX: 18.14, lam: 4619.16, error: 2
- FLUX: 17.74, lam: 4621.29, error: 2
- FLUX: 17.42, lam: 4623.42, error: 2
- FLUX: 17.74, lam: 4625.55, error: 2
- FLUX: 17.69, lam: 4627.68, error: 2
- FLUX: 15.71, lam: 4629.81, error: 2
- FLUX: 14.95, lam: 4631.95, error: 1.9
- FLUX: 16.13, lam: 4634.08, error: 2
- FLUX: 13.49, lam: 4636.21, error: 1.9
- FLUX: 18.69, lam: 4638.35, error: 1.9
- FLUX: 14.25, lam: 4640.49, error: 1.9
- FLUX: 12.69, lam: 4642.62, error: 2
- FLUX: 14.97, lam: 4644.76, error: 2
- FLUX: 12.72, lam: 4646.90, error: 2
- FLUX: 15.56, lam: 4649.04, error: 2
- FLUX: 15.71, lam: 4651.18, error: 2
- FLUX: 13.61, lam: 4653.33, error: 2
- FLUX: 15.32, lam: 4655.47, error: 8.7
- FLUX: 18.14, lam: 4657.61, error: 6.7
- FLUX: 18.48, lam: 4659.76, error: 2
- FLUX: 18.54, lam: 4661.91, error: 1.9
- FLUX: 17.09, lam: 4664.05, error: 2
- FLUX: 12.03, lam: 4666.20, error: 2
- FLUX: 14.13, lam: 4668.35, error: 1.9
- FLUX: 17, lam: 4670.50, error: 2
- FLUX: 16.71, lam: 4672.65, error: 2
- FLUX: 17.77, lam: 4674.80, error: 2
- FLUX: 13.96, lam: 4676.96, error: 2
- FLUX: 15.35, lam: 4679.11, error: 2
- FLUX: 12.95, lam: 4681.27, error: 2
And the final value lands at 2.4 angstrom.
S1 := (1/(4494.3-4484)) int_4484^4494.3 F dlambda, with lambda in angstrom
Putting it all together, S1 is 16.3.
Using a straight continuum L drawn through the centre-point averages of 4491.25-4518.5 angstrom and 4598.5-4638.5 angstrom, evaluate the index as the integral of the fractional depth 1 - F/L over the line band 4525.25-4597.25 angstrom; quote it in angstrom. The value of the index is 5.7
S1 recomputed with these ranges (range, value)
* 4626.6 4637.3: 15.6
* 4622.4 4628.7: 17.6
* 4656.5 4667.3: 16.8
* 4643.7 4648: 13.9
